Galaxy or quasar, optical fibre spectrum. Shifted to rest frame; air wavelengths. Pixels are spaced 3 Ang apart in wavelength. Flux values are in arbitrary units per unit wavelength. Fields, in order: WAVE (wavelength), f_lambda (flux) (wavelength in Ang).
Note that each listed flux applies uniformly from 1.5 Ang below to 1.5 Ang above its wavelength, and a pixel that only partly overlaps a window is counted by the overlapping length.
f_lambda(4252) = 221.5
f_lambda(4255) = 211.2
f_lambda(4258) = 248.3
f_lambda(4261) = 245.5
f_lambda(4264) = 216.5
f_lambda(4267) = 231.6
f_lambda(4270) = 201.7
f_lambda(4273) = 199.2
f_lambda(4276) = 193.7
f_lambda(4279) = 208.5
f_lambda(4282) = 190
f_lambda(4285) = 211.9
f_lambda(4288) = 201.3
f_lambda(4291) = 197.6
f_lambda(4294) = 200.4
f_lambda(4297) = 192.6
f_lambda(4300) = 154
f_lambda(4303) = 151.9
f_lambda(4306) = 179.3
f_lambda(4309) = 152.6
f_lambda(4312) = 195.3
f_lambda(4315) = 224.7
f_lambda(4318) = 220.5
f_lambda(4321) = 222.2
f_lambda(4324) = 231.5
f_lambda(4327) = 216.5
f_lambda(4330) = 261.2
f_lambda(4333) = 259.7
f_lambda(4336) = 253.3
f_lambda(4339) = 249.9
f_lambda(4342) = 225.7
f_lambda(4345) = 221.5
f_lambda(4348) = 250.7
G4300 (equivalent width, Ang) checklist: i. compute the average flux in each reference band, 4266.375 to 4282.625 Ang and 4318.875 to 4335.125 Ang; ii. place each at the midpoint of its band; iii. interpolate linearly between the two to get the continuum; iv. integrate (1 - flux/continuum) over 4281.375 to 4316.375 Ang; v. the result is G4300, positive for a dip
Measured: 5.1 Ang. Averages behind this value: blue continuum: 203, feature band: 187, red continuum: 238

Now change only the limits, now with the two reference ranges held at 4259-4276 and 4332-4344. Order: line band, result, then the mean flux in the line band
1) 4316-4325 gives 0.5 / 224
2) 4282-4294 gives 1.3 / 202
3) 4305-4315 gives 2.2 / 183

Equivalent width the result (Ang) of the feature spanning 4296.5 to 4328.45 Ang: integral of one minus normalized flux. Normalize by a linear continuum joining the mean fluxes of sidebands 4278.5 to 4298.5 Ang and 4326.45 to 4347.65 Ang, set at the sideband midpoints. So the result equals 3.9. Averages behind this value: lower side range 200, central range 195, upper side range 243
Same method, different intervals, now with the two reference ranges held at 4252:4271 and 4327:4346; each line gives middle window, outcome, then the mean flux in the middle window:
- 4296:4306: 2.9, 167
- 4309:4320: 1.5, 206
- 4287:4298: 1.7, 198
